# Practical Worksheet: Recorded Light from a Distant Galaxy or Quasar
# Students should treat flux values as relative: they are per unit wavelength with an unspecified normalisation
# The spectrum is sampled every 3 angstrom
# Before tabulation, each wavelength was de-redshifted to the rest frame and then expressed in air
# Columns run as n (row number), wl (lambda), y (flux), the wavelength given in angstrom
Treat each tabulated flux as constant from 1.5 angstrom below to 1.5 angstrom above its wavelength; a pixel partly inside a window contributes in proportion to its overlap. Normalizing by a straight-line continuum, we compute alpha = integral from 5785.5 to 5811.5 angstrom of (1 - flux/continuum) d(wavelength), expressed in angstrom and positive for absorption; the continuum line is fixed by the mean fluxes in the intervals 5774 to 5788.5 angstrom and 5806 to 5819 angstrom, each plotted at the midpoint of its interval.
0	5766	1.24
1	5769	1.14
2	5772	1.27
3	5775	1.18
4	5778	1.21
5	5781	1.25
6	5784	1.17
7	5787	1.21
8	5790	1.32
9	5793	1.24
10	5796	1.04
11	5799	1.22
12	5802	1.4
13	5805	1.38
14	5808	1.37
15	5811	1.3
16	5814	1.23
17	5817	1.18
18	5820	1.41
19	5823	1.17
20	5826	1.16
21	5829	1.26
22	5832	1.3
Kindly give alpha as -0.6 angstrom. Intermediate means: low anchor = 1.2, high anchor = 1.28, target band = 1.27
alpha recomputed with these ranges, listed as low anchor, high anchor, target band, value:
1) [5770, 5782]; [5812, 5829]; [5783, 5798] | 0.4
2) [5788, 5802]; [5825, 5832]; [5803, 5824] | -1.1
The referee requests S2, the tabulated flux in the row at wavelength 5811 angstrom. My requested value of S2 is 1.3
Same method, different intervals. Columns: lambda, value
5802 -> 1.4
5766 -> 1.24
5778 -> 1.21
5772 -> 1.27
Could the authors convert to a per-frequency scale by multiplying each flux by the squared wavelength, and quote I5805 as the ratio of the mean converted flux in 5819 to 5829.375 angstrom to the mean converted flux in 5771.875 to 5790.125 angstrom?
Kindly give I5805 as 1.0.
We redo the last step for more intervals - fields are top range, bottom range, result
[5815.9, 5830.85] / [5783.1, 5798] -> 1.05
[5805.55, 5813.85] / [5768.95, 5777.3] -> 1.11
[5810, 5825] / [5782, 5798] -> 1.06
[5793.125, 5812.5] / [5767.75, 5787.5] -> 1.07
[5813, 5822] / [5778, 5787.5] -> 1.06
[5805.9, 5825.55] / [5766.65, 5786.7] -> 1.07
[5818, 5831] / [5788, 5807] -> 0.99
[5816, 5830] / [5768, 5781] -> 1.04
